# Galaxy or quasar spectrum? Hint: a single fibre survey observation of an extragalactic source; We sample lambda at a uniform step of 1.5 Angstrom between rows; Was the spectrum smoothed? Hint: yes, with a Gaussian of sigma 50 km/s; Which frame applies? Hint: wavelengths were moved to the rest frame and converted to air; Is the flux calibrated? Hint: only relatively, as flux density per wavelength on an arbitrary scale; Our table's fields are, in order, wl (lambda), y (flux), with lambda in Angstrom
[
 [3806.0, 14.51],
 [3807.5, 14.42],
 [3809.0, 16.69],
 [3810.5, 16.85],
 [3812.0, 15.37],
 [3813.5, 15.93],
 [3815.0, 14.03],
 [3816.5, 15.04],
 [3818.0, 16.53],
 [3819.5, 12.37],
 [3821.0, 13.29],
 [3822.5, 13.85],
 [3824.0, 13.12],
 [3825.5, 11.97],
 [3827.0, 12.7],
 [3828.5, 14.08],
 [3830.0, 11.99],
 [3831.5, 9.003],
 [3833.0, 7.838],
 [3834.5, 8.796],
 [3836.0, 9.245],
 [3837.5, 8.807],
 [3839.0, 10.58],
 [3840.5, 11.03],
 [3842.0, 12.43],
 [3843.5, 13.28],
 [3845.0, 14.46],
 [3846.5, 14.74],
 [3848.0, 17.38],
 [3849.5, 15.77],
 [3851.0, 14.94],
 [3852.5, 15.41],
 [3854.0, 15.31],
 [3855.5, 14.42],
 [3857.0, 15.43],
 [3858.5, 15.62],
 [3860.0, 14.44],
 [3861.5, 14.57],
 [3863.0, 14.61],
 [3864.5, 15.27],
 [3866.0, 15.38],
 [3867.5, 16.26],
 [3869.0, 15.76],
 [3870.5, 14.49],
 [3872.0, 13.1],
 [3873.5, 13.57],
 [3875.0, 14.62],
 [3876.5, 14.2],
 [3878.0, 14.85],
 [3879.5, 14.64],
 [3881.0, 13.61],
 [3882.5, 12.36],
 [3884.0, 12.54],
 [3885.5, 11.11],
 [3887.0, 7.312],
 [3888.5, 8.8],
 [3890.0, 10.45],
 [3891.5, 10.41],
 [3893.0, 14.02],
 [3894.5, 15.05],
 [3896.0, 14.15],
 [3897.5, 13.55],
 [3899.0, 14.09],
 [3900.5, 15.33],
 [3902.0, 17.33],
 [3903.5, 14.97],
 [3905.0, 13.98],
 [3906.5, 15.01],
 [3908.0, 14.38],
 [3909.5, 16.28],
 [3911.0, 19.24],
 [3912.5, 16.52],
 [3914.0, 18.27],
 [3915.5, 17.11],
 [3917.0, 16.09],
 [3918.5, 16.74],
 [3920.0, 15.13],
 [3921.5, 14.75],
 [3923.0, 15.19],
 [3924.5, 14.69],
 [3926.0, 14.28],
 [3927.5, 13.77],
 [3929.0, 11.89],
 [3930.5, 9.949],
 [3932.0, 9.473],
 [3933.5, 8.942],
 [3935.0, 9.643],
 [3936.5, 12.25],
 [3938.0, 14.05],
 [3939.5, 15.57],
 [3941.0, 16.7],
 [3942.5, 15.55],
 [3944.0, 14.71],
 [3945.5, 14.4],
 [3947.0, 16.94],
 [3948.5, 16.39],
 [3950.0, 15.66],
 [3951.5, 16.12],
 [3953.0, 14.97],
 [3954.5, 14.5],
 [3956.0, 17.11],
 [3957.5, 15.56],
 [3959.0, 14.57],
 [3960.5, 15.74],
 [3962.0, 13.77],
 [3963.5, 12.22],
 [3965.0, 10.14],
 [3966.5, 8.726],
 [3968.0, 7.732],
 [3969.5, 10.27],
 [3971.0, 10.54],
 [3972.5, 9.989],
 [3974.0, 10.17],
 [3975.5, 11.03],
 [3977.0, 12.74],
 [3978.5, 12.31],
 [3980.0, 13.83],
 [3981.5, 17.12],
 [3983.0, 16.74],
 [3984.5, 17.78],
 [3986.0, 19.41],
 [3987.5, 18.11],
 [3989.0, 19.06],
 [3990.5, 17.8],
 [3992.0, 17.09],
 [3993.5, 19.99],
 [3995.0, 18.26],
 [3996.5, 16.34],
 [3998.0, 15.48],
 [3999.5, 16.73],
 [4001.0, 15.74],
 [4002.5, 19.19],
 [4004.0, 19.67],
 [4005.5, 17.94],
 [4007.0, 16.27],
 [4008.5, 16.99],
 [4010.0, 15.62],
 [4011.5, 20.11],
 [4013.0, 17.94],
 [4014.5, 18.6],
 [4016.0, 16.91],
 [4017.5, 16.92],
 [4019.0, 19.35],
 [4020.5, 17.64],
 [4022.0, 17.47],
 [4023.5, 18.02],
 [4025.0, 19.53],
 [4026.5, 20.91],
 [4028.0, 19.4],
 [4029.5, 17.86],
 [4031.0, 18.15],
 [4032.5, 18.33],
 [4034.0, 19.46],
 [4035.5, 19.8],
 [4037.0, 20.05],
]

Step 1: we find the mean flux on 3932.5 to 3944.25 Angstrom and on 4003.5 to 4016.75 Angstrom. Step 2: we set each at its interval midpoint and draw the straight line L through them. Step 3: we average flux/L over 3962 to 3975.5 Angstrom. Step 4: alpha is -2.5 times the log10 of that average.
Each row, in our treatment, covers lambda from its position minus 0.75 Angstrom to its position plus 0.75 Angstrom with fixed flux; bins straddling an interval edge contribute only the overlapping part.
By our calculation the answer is 0.43 mag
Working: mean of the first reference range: 13.3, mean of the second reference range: 17.7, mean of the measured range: 10.2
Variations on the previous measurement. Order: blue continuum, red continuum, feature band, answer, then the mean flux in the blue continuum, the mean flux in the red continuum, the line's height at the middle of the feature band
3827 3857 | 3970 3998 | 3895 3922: -0.13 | 12.7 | 15.4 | 14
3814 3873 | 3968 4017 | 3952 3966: 0.09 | 13.5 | 16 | 15.4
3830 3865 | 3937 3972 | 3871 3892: 0.09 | 13.1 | 14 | 13.4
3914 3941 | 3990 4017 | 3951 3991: 0.14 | 13.7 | 17.6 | 15.9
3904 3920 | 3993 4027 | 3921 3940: 0.30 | 16.3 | 17.9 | 16.6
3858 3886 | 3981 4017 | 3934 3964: 0.11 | 14.3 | 17.7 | 16.4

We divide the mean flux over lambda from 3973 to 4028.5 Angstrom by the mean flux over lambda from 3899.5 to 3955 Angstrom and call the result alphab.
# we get 1.16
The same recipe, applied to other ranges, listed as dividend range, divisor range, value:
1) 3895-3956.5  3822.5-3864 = 1.13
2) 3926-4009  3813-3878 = 1.07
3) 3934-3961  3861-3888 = 1.09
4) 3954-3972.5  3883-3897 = 1.07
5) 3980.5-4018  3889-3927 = 1.17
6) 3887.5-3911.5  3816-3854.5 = 1.10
